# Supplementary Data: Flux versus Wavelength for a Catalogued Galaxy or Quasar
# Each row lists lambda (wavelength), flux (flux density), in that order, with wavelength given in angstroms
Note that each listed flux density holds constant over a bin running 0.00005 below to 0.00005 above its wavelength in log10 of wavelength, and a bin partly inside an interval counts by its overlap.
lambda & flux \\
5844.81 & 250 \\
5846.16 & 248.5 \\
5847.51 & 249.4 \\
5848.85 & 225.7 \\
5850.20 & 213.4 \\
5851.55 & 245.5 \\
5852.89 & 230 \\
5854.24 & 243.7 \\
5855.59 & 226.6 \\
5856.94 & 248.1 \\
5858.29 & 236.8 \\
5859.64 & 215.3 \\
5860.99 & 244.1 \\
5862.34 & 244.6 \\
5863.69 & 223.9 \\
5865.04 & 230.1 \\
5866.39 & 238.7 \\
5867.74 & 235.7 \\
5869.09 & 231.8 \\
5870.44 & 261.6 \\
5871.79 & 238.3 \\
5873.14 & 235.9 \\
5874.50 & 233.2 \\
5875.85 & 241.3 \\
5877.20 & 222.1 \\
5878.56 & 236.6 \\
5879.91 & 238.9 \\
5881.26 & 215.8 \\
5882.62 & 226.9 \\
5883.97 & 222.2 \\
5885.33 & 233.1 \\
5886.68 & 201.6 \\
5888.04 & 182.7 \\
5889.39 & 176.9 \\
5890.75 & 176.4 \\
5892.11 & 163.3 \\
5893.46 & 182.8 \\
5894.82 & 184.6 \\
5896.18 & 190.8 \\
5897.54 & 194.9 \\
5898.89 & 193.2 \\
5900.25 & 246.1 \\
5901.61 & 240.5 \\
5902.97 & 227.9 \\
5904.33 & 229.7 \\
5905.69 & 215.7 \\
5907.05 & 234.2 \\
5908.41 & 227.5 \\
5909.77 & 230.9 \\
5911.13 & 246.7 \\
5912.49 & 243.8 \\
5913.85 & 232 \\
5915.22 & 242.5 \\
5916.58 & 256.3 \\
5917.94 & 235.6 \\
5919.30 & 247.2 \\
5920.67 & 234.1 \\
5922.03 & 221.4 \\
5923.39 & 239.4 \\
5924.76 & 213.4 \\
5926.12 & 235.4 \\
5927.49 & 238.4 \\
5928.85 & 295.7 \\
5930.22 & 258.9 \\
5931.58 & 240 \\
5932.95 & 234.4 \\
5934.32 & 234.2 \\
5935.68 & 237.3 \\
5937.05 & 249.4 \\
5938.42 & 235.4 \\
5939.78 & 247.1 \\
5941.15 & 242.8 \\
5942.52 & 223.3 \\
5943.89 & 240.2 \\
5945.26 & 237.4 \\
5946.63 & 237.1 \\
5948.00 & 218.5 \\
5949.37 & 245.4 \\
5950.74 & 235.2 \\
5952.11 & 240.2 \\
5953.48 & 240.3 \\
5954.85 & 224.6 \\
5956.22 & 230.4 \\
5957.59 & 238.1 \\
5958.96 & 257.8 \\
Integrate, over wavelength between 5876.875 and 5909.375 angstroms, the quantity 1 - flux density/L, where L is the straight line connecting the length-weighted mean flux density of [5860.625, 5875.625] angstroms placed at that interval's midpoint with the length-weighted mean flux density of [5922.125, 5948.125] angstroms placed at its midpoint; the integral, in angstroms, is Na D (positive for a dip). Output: 3.8 angstroms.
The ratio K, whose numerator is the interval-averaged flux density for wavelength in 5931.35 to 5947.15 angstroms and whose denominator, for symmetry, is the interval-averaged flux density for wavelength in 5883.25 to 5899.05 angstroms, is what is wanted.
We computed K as 1.24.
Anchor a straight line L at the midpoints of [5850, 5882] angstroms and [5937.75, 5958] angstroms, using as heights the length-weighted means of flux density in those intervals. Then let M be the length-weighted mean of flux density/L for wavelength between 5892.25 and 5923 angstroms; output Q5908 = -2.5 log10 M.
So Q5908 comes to 0.05 mag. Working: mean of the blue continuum 235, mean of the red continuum 236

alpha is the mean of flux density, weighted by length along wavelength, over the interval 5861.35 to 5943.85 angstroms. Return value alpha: 228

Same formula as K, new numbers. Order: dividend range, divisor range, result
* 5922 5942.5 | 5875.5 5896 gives 1.17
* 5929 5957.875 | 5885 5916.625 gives 1.12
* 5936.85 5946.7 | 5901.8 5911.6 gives 1.04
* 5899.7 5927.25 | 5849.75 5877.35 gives 1.00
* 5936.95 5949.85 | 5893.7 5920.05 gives 1.05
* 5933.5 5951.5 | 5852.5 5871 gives 1.00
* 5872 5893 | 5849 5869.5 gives 0.92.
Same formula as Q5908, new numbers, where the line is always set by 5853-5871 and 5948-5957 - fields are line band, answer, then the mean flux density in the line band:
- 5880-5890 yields 0.12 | 211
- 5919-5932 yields -0.03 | 242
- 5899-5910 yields 0.03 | 230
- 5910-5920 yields -0.03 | 243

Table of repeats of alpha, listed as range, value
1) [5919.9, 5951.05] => 239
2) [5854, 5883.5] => 235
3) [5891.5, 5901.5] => 197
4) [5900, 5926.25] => 235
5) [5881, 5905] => 205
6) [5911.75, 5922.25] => 240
